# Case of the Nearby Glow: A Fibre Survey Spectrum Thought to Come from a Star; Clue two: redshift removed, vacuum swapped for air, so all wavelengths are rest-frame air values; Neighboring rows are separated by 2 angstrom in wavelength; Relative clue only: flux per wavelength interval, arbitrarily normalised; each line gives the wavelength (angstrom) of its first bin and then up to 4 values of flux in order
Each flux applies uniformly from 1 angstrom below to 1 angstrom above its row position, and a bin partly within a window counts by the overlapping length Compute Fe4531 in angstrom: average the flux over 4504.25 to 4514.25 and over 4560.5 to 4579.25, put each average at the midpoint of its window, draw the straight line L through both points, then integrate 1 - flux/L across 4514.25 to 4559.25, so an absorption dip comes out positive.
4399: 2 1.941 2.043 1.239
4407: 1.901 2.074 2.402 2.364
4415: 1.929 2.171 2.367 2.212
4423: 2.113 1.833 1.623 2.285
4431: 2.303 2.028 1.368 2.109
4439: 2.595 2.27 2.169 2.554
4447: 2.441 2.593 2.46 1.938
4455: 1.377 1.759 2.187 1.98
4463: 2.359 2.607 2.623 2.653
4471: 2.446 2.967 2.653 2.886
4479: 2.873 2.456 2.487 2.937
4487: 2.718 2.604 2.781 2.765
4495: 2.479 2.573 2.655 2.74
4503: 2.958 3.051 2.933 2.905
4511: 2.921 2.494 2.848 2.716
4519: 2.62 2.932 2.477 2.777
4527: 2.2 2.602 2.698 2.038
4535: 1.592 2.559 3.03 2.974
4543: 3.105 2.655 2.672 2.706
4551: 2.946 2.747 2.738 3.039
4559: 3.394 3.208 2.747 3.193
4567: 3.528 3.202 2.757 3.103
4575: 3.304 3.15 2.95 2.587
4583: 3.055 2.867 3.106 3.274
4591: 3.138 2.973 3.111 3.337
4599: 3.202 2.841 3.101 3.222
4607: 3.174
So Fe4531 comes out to 4.38 angstrom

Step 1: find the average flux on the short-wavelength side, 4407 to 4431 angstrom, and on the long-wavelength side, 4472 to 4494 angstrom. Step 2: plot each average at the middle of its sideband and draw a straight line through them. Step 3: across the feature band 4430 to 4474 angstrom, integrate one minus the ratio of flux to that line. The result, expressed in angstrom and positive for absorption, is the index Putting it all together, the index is 3.2 angstrom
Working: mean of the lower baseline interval 2.12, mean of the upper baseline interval 2.74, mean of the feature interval 2.26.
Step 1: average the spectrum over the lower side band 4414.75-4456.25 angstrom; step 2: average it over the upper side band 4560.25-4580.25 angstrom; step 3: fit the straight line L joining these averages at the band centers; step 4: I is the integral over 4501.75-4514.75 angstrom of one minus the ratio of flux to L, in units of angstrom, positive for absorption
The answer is -1.1 angstrom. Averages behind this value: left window 2.13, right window 3.11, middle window 2.87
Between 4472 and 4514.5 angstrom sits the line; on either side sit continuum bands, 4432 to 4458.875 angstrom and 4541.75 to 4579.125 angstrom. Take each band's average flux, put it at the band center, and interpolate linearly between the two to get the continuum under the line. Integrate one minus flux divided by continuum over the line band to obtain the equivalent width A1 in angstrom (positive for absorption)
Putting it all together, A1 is -4.5 angstrom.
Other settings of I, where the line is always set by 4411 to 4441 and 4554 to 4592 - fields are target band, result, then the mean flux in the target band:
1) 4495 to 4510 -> -1.1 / 2.81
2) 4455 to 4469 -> 0.8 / 2.22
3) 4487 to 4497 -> -0.5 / 2.65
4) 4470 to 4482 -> -1.4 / 2.71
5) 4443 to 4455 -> -0.2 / 2.29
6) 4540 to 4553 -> 0.3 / 2.84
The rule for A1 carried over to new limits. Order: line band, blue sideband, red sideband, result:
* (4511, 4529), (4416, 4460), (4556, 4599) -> 0.3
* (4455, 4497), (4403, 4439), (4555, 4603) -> -2.2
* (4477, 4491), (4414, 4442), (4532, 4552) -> -2.1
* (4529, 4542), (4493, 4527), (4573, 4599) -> 1.7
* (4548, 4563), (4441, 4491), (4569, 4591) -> -0.2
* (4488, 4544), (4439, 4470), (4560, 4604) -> -0.5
